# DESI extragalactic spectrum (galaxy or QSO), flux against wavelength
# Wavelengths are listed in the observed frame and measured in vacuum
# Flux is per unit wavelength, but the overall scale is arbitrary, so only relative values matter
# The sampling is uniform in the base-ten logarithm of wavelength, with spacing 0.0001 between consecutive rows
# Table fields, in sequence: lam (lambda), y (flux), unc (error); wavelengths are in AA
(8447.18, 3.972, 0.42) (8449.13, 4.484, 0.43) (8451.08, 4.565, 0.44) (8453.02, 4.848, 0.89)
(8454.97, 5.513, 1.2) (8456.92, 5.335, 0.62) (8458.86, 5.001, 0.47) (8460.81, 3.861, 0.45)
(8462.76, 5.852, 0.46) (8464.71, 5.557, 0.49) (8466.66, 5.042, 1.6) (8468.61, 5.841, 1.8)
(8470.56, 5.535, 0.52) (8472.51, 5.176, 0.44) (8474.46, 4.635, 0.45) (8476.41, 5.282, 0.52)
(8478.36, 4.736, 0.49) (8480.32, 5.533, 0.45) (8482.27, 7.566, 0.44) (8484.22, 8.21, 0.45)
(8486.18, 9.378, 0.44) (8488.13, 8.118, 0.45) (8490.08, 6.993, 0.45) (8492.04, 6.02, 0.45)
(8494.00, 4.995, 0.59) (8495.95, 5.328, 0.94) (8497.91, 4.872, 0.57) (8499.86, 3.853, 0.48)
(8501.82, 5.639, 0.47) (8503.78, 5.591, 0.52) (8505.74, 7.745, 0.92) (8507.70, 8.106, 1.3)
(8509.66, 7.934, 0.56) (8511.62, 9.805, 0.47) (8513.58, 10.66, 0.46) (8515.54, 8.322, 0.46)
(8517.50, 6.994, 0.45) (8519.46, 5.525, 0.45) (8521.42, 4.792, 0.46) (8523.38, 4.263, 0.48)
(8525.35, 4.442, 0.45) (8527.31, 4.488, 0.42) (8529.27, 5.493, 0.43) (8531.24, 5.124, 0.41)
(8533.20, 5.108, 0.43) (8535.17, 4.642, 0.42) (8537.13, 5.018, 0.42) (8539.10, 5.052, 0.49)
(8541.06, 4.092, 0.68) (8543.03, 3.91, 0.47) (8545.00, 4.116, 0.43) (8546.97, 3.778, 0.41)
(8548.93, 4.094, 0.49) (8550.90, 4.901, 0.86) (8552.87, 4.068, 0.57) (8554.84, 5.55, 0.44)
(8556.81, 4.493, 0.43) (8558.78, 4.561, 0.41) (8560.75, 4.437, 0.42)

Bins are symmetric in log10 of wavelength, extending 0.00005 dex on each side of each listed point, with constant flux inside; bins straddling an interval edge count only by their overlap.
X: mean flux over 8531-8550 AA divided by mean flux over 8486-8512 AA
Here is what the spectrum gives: 0.7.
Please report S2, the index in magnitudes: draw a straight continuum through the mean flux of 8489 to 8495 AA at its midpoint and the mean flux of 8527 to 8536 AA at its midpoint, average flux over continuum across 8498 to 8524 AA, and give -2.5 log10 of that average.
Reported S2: -0.229 mag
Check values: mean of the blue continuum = 6.04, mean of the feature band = 6.83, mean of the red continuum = 5.01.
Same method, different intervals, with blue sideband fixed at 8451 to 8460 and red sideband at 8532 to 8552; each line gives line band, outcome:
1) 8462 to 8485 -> -0.16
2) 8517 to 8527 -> -0.10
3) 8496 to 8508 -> -0.22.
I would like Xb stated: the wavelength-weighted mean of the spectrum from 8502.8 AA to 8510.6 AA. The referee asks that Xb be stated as 7.34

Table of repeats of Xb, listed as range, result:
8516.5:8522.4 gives 5.78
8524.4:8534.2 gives 4.93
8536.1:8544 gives 4.52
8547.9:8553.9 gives 4.36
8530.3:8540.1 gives 4.99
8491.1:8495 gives 5.5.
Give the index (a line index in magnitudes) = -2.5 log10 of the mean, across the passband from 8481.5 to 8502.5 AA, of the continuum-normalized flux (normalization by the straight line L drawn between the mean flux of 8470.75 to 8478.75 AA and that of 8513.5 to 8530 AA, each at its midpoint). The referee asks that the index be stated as -0.21 mag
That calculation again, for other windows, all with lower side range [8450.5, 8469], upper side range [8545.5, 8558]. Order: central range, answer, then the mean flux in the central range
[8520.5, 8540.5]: -0.05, 4.83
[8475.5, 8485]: -0.24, 6.23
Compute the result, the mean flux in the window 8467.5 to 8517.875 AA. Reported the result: 6.64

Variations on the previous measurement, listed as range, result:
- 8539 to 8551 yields 4.18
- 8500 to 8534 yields 6.41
